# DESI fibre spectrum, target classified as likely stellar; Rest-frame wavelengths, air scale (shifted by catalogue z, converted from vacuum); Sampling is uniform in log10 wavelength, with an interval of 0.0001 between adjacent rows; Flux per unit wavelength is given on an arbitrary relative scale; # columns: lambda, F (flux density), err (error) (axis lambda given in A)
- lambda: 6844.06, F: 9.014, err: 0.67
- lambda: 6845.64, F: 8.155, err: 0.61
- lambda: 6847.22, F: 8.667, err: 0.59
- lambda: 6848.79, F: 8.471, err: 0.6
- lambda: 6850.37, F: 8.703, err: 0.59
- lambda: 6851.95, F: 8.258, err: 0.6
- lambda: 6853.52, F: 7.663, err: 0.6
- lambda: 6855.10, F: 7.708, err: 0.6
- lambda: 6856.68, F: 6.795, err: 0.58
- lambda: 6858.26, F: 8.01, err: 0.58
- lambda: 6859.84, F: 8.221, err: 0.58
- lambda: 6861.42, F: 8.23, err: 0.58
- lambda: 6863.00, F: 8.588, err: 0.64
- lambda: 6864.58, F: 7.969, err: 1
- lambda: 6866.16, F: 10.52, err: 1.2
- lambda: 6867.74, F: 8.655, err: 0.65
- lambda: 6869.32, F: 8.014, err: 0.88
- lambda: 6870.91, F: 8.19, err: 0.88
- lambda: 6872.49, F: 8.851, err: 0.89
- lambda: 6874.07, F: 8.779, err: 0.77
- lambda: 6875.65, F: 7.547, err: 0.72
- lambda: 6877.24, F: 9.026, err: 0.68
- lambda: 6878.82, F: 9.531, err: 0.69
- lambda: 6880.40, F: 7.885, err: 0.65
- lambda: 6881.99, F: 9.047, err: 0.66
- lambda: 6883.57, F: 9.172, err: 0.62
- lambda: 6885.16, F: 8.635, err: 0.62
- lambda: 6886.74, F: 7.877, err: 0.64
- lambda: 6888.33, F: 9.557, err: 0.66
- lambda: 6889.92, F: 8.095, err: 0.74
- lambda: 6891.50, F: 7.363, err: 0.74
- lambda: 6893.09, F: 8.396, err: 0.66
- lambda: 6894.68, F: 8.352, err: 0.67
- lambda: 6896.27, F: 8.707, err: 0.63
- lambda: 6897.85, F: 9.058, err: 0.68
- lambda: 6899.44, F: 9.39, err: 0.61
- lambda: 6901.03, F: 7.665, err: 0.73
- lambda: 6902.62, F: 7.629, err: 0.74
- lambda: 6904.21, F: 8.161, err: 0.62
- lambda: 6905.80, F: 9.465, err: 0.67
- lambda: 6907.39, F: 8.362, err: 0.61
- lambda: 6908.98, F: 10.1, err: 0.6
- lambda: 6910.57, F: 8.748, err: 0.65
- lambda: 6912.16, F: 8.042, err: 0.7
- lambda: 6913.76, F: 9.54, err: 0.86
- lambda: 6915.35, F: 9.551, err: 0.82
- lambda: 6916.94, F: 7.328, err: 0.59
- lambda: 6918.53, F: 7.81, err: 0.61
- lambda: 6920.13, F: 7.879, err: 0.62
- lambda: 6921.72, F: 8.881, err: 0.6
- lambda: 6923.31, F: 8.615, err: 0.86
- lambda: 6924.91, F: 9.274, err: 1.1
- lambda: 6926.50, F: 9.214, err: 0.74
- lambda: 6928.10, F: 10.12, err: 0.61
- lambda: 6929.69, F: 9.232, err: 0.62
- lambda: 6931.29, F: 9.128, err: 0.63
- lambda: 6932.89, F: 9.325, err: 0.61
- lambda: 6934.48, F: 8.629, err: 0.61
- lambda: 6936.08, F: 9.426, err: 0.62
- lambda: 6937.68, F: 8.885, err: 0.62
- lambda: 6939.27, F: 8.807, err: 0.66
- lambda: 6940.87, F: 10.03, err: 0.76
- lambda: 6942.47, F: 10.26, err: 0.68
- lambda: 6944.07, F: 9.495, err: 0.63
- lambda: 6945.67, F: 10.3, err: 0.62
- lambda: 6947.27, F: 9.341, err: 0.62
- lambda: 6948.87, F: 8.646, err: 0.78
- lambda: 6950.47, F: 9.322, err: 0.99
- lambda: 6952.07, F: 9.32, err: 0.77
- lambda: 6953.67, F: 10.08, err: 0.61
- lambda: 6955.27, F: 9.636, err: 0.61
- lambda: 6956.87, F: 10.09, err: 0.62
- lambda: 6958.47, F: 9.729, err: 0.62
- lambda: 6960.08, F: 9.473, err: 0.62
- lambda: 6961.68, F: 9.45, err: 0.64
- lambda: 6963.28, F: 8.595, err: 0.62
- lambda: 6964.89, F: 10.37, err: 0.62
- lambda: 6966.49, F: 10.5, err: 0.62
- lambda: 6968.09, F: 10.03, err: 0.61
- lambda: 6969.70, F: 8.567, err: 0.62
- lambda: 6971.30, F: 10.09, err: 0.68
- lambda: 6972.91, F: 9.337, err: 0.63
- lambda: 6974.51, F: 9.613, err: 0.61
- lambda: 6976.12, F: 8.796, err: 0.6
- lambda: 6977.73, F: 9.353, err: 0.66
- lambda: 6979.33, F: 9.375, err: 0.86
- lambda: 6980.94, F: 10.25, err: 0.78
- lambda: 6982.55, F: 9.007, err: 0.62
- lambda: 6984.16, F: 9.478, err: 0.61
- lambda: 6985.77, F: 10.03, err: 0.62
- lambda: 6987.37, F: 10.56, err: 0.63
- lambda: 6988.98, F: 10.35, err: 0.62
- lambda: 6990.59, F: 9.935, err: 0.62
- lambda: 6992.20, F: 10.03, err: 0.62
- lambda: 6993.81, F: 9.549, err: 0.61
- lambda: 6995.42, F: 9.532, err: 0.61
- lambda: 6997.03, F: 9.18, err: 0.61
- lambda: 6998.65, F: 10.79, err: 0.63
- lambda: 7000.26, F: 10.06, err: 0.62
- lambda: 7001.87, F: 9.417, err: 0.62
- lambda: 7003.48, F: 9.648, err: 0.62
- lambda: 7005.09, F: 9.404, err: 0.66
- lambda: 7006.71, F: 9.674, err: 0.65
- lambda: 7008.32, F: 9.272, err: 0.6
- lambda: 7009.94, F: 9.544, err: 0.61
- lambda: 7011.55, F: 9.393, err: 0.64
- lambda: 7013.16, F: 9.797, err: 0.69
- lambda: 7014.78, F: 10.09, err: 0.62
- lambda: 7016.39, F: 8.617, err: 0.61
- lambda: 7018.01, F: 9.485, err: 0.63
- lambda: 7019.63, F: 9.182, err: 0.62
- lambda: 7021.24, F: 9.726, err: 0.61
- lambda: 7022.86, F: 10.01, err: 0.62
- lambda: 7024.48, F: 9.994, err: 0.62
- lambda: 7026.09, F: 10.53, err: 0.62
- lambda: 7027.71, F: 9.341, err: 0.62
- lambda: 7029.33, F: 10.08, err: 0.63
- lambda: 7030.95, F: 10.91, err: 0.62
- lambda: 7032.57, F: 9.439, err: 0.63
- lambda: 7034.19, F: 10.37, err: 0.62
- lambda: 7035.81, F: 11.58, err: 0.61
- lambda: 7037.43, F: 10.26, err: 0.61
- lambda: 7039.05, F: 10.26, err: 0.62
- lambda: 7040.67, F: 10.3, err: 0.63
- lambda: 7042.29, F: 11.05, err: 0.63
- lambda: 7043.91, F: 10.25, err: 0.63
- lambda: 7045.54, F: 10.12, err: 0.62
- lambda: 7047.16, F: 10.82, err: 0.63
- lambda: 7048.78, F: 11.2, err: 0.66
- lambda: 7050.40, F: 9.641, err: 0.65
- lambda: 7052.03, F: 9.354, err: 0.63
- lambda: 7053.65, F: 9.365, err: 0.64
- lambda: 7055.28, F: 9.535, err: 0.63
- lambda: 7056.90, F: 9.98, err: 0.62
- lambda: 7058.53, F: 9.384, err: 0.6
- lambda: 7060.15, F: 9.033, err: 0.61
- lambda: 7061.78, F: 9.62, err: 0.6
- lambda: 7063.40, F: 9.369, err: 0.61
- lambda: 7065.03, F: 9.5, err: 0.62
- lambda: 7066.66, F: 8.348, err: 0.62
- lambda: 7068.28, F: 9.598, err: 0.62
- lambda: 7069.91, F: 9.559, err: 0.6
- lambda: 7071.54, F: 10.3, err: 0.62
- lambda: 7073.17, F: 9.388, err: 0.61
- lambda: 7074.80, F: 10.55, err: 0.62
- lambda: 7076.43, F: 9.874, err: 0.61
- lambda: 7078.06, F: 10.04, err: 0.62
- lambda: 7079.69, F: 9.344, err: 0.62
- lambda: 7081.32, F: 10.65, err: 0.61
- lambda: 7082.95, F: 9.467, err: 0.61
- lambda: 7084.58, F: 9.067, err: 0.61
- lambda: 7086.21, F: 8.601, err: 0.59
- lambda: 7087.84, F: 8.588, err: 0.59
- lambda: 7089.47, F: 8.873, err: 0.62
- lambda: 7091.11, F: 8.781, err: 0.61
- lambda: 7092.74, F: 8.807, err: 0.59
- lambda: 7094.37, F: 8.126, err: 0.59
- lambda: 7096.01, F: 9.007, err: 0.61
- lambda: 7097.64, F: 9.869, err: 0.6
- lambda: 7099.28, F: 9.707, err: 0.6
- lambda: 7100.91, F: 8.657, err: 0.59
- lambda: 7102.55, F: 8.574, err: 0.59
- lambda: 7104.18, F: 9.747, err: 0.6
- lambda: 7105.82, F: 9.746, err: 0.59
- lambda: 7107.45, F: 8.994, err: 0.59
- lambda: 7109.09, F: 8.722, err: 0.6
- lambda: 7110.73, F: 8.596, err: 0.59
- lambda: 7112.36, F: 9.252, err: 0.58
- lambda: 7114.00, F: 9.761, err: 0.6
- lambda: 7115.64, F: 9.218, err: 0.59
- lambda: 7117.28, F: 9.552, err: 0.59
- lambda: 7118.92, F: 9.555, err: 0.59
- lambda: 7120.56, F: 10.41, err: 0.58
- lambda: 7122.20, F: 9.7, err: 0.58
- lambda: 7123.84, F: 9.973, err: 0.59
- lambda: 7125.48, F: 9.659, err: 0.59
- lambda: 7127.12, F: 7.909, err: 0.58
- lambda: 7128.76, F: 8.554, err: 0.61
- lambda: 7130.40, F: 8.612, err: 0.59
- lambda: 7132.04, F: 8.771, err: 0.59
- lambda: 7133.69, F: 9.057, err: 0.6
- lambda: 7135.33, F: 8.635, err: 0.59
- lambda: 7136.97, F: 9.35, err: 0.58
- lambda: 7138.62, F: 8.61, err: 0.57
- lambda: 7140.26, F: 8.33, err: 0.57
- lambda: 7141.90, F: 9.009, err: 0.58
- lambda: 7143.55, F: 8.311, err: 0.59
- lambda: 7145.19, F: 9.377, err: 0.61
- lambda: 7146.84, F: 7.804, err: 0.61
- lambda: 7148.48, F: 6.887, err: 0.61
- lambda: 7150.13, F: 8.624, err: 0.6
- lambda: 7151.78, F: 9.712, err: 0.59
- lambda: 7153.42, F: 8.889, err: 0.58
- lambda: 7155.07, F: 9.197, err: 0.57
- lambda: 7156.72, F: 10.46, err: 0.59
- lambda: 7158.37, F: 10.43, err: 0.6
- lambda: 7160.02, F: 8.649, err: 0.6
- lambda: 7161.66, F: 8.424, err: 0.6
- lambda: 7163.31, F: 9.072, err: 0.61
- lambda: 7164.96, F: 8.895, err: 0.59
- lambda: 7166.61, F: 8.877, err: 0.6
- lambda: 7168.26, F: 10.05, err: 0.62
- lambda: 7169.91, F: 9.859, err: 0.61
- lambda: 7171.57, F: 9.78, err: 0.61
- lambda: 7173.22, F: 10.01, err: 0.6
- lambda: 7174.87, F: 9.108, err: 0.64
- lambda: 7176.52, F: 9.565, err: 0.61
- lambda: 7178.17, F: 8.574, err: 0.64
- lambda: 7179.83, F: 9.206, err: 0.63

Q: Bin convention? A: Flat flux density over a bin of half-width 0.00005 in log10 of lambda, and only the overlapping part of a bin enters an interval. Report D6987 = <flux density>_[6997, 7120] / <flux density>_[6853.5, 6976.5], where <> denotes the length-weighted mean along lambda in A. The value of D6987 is 1.08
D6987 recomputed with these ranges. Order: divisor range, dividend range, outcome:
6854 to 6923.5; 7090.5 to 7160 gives 1.07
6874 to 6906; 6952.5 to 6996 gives 1.14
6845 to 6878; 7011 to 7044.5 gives 1.20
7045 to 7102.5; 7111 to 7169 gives 0.96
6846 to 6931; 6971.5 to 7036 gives 1.14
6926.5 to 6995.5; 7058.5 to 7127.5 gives 0.98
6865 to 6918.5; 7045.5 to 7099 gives 1.10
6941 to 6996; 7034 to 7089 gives 1.02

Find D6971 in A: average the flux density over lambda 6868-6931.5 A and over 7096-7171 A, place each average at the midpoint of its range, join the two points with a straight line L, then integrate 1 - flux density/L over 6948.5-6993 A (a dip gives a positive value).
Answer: -4.4 A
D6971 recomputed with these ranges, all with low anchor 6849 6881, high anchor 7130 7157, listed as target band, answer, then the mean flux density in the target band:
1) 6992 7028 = -4.6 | 9.66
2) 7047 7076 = -3.4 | 9.67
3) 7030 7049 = -4.2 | 10.5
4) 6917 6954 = -3.1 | 9.17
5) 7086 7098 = -0.1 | 8.8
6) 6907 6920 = -0.3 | 8.65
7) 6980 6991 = -1.8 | 9.94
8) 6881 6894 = -0.2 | 8.5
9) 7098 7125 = -2.1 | 9.4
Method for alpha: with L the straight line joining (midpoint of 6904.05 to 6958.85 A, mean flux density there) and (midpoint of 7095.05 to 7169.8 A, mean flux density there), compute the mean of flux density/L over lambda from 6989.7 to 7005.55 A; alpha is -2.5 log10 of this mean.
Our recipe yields -0.07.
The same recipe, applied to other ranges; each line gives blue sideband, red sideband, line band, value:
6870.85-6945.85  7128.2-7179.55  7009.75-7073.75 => -0.11 mag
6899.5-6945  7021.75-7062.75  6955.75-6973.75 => -0.04 mag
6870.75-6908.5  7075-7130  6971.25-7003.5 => -0.10 mag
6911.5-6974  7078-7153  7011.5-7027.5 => -0.06 mag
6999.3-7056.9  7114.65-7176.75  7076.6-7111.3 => 0.04 mag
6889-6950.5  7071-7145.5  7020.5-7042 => -0.13 mag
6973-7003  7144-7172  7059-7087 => -0.02 mag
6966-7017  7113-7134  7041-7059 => -0.06 mag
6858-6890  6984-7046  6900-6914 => 0.04 mag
